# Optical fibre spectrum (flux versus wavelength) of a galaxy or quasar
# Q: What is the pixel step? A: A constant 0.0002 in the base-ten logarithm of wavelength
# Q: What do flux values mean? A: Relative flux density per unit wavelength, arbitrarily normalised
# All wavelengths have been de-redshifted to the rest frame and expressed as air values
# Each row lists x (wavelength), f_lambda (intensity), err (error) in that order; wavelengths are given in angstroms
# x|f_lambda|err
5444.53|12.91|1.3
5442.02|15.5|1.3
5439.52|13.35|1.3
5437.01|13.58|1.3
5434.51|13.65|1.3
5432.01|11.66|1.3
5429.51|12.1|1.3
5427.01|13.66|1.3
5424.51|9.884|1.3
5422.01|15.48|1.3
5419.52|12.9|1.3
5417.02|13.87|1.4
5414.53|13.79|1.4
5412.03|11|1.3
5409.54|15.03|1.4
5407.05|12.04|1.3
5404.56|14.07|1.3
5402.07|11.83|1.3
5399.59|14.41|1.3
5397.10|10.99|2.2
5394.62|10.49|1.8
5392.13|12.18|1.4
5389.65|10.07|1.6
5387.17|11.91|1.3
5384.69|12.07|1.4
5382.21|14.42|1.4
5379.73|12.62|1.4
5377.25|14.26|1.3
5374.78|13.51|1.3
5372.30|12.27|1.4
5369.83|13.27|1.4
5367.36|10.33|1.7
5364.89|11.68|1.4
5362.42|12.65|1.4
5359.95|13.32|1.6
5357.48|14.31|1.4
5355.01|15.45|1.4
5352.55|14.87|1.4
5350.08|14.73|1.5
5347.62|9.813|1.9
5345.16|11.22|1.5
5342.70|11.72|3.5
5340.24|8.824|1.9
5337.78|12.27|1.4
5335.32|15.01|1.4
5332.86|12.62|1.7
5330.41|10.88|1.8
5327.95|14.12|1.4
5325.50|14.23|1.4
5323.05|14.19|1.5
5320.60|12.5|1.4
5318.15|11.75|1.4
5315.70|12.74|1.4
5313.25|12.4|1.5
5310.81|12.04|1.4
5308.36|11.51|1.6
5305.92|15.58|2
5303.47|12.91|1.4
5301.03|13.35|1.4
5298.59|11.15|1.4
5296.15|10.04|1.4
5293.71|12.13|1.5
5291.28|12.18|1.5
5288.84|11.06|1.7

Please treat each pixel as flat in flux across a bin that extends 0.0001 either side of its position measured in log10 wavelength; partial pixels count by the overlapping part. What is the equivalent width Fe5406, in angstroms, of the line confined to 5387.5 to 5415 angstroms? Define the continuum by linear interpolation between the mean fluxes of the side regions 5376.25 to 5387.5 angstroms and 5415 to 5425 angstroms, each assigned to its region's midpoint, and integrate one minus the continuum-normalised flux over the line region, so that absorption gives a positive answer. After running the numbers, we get 1.93 angstroms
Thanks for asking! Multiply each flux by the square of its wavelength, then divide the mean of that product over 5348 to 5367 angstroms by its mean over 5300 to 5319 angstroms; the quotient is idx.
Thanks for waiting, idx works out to 1.08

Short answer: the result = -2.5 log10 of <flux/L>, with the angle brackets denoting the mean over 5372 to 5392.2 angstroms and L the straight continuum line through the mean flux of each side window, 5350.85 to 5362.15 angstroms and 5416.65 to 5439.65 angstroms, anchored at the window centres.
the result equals 0.10 mag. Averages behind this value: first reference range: 14.3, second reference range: 13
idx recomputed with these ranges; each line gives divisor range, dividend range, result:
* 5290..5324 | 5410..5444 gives 1.10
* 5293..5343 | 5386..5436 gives 1.04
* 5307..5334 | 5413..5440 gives 1.07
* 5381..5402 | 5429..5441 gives 1.09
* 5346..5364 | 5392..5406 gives 0.93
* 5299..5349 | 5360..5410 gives 1.02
